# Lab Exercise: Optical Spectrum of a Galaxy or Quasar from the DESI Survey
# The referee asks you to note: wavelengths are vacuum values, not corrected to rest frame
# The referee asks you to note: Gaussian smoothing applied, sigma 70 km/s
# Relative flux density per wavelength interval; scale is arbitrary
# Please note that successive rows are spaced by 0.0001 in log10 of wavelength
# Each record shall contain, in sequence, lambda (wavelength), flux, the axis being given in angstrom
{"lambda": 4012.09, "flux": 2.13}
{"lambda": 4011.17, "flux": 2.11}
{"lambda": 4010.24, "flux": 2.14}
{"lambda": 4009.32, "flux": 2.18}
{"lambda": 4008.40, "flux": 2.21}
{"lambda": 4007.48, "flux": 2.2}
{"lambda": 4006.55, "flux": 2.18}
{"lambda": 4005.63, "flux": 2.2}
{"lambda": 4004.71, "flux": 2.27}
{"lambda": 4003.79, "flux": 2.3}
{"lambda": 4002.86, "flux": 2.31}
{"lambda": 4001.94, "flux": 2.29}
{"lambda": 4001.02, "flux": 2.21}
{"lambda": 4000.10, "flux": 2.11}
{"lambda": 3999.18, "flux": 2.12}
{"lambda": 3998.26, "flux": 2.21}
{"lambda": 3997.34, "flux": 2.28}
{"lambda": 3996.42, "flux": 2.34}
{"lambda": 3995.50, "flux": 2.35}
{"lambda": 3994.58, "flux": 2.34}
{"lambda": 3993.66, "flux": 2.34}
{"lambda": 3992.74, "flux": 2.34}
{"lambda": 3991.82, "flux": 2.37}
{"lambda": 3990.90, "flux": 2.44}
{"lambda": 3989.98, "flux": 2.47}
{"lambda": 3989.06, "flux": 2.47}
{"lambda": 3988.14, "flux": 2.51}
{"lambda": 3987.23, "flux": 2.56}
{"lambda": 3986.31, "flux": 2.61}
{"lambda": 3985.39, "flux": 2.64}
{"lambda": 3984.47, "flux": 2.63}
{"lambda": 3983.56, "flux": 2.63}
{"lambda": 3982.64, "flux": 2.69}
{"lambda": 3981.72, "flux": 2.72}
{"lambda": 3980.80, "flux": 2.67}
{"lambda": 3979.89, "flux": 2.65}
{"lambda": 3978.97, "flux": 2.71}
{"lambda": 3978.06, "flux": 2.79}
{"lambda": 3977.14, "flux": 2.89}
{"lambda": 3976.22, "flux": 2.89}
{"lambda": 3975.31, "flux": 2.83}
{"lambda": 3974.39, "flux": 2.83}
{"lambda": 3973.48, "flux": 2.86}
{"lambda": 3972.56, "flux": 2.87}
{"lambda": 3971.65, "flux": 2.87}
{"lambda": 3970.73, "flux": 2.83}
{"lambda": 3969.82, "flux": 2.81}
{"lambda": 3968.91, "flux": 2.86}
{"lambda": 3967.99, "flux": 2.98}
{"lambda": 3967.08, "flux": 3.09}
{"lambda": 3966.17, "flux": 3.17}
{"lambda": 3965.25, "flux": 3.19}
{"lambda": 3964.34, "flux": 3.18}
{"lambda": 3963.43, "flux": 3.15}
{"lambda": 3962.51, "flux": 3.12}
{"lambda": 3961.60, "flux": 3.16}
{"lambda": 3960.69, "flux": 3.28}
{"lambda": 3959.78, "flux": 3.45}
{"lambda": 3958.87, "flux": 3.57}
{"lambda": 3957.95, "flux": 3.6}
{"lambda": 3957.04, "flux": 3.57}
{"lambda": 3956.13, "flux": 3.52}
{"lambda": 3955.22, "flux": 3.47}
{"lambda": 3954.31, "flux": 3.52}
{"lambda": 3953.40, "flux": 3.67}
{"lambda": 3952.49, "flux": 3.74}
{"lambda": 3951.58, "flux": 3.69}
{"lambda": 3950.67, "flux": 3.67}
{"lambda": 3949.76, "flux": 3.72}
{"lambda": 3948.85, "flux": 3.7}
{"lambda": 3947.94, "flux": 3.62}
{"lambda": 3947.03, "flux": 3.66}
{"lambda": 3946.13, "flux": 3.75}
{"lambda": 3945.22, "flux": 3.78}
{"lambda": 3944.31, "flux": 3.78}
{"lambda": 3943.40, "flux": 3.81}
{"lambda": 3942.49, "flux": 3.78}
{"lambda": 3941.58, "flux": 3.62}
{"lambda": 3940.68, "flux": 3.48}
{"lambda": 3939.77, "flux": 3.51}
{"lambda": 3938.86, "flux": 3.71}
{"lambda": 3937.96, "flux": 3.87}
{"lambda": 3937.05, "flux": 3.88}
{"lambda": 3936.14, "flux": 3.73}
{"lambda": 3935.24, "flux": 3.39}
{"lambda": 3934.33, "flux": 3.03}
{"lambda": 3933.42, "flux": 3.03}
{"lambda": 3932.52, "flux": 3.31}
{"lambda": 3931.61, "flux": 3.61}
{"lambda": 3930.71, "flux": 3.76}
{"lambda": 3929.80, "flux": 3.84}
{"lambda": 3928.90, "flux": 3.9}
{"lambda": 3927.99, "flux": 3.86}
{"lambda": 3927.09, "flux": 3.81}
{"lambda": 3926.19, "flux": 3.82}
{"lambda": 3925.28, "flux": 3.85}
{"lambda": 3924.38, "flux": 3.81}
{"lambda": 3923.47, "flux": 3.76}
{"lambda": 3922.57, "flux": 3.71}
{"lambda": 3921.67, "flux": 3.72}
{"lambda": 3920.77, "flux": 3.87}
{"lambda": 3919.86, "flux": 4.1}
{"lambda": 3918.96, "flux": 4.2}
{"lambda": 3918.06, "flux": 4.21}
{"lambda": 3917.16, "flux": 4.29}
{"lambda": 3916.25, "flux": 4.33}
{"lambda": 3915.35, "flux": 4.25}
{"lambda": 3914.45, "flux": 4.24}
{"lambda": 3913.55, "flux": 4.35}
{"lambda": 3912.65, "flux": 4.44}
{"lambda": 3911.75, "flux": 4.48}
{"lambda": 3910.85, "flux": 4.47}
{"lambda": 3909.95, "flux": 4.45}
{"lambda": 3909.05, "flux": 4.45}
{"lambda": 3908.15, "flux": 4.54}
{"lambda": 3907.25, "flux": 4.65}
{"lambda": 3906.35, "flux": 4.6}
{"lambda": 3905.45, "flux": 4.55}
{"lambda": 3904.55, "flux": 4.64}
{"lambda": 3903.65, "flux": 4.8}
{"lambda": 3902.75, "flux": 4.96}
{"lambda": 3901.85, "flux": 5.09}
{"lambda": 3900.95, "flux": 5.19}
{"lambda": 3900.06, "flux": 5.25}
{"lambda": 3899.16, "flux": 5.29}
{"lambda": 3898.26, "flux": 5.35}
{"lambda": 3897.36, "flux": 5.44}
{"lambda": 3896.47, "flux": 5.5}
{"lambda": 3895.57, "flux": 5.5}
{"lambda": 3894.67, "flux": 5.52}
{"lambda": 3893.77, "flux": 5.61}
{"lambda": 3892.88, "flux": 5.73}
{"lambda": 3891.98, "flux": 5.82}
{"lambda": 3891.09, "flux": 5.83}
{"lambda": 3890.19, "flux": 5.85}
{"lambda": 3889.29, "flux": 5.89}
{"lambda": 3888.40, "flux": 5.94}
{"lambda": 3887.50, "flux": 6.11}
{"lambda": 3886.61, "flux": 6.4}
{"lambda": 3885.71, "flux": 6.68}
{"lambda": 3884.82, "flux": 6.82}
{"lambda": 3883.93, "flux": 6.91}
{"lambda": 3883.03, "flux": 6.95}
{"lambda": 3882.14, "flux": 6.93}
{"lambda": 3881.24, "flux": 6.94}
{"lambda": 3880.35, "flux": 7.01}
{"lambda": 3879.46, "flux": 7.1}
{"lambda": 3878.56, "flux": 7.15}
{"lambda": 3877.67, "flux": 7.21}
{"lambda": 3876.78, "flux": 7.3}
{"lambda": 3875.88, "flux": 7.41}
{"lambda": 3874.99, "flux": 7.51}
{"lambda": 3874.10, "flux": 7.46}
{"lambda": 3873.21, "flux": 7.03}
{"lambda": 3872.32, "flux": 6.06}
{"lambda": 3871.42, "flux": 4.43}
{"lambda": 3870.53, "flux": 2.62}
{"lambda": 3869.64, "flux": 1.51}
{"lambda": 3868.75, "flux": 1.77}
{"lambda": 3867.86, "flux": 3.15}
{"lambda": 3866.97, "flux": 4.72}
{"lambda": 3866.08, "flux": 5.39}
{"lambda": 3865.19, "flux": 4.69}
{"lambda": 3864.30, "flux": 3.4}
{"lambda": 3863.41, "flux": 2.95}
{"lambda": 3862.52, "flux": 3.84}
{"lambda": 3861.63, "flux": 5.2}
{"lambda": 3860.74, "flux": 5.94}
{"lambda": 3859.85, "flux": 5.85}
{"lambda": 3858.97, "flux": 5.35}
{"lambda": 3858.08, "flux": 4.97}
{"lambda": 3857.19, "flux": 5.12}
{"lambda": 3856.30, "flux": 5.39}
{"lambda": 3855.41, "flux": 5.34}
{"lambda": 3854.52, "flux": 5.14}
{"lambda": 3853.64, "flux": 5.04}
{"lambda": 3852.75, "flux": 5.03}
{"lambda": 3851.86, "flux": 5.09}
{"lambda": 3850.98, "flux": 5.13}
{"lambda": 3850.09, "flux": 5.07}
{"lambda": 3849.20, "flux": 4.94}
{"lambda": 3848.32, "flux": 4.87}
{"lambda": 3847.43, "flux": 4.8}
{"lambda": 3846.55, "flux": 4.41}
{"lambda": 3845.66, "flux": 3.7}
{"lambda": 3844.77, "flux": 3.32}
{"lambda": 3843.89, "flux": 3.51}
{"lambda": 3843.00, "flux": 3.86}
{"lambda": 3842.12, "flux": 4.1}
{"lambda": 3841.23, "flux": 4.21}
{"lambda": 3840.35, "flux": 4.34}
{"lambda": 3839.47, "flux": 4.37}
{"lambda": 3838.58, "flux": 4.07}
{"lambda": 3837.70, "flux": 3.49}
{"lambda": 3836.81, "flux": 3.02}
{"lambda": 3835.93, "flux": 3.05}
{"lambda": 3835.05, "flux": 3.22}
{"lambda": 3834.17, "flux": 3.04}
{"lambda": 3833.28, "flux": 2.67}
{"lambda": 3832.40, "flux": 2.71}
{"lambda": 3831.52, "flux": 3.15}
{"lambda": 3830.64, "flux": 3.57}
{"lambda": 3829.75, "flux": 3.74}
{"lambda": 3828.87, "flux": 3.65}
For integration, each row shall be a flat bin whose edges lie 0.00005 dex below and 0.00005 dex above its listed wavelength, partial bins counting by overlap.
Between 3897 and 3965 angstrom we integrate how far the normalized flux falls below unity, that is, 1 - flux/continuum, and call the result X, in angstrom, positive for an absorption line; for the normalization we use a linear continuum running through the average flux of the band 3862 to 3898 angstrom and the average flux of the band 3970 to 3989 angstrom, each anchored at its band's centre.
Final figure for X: 3.0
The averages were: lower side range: 5.65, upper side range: 2.73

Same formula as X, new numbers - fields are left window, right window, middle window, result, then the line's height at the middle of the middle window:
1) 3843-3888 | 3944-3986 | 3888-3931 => -2.5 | 4.37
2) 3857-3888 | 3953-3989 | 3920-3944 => 2.1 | 4.03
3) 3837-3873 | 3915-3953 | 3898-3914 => -3.0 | 3.99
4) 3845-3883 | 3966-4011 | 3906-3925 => -0.5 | 4.12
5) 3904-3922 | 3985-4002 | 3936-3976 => -1.3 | 3.29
